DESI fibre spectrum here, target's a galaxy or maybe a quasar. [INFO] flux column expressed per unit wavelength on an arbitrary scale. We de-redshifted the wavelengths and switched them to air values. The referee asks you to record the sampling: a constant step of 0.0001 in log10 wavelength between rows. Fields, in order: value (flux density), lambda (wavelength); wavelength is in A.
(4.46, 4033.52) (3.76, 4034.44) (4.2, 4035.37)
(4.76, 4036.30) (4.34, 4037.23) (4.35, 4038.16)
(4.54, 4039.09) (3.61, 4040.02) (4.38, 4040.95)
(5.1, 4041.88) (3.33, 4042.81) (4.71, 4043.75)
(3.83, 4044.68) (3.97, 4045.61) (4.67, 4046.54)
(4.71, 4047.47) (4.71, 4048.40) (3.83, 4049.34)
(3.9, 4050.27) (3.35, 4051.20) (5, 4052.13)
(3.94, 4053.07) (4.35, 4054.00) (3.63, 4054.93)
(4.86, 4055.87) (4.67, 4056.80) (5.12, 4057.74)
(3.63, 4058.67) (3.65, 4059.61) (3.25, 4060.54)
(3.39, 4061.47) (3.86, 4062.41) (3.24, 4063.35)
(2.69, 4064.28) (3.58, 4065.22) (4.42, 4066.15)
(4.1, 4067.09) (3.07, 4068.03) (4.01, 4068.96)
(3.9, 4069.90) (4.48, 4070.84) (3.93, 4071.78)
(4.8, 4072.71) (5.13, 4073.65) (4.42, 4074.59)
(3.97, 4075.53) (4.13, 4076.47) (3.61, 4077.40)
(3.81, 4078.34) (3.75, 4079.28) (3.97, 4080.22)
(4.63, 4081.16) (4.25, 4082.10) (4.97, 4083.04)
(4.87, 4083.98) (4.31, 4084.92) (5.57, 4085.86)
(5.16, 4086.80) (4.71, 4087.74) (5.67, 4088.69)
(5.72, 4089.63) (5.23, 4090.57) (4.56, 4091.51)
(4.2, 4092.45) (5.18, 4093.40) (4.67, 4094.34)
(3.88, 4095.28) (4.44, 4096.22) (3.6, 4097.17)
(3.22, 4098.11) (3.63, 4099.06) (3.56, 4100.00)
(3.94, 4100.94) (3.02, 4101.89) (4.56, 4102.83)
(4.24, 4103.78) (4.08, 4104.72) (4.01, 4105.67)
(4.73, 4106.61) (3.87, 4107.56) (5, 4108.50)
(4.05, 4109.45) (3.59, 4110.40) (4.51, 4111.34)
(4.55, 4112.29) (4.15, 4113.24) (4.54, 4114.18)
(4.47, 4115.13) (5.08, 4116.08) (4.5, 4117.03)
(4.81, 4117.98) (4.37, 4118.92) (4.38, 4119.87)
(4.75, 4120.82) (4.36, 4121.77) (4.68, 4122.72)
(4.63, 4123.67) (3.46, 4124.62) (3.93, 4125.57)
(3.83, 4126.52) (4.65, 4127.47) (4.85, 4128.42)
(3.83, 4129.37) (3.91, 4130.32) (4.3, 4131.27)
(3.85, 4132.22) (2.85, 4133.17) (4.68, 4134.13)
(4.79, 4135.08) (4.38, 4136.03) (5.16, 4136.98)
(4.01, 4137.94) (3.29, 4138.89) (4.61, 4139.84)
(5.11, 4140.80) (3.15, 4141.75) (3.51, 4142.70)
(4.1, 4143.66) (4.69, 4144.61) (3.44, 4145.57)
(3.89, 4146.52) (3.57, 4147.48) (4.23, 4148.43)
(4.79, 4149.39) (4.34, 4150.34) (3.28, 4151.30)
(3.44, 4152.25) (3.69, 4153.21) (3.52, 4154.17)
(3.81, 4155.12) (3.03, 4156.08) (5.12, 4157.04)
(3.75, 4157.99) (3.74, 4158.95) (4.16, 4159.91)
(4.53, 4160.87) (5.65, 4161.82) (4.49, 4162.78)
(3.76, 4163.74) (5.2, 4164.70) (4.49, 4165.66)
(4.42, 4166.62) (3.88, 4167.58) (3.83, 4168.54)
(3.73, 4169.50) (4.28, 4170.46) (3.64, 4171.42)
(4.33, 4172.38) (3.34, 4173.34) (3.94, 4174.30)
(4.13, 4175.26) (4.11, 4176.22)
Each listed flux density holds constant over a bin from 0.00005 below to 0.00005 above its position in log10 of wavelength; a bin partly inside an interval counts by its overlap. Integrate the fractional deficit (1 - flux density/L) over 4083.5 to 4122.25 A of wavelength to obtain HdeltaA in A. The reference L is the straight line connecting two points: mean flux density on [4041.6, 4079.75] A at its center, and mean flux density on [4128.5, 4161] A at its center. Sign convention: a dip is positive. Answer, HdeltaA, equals -3.8 A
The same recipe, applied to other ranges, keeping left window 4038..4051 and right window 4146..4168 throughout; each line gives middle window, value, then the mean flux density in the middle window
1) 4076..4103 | -1.15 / 4.37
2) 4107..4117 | -0.53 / 4.39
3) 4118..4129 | -0.56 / 4.37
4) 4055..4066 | 1.04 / 3.82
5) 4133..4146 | -0.06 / 4.16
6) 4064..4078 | 0.59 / 4.03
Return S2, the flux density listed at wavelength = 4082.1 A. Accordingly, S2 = 4.25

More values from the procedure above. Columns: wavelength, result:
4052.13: 5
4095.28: 3.88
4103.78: 4.24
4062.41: 3.86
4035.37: 4.2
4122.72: 4.68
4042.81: 3.33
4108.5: 5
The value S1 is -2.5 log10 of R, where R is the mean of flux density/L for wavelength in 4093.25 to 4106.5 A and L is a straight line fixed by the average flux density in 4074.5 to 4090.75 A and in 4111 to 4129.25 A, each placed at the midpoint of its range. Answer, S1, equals 0.13 mag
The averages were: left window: 4.59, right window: 4.43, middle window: 4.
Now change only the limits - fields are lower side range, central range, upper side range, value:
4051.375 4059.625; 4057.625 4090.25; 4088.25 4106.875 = 0.023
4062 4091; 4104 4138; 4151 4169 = -0.030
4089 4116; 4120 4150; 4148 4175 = 0.000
